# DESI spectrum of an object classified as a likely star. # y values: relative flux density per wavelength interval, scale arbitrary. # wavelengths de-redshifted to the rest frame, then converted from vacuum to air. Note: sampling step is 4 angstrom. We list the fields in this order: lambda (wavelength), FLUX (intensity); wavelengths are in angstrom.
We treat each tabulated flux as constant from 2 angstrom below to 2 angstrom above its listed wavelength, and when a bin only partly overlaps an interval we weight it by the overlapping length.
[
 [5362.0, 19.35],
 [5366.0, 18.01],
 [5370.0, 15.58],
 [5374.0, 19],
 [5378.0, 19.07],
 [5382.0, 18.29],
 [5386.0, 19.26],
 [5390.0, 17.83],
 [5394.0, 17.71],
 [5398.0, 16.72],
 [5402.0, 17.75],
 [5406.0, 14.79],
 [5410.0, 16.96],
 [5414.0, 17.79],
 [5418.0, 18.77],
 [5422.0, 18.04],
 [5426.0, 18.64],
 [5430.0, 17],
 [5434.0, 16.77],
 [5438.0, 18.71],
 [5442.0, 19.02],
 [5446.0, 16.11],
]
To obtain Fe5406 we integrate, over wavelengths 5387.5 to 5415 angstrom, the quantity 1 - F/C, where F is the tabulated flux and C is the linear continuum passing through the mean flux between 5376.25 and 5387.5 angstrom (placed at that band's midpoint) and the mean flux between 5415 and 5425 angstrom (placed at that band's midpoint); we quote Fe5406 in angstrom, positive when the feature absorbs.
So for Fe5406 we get 2.2 angstrom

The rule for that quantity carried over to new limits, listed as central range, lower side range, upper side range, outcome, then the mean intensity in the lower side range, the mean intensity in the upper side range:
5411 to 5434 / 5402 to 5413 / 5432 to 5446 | -1.1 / 16.4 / 17.9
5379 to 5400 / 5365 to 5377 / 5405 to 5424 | -0.6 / 17.6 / 17.4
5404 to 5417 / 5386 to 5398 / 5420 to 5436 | 0.8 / 17.8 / 17.6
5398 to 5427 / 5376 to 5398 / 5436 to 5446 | 1.4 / 18.3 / 18.3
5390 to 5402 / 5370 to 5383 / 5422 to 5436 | 0.4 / 18.3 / 17.6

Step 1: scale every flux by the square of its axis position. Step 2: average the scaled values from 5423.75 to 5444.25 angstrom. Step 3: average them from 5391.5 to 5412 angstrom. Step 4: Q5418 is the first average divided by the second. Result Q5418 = 1.1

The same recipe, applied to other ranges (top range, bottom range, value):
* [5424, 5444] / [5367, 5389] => 1.01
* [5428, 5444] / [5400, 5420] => 1.05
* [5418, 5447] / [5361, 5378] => 1.02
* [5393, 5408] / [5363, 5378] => 0.94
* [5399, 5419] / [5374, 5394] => 0.93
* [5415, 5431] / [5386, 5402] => 1.04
